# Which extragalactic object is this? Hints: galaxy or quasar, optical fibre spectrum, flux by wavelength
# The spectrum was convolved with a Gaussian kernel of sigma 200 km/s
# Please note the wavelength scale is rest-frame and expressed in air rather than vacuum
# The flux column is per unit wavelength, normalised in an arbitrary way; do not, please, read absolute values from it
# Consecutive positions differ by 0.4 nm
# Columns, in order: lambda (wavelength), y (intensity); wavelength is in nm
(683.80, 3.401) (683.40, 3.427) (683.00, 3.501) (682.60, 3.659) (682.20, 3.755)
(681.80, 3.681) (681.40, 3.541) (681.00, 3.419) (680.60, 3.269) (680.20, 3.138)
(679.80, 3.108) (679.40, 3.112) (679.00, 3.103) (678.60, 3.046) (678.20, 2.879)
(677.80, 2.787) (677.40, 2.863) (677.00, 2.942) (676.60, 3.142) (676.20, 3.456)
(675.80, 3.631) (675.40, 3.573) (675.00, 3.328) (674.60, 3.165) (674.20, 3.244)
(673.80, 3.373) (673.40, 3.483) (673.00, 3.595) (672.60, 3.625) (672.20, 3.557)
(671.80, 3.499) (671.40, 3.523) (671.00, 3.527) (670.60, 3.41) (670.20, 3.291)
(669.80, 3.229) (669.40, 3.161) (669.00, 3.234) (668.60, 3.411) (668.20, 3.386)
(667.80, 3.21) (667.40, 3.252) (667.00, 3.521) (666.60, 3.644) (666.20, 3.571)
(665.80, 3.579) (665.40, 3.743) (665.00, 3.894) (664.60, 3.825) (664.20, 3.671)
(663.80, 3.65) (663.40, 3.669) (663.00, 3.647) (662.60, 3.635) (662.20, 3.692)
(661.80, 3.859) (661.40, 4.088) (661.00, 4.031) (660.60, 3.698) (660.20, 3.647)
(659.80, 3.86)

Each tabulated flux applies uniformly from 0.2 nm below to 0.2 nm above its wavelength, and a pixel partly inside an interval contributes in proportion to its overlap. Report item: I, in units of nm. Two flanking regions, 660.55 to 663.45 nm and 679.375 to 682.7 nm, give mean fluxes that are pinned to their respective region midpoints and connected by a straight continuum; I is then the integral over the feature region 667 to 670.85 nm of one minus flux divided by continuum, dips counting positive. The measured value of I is 0.377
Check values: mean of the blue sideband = 3.8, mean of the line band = 3.3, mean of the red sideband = 3.42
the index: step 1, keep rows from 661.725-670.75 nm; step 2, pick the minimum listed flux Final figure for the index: 3.161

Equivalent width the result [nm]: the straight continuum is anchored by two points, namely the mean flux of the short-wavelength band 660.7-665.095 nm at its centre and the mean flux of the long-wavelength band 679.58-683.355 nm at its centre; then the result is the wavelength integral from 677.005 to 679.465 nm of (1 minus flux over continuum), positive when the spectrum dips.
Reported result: 0.39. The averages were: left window 3.78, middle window 2.96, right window 3.45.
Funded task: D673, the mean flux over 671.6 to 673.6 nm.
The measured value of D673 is 3.55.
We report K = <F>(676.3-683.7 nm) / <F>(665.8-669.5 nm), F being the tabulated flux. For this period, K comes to 0.96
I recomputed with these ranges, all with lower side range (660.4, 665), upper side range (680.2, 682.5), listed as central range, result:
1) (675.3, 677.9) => 0.272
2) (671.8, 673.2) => 0.021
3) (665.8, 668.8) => 0.219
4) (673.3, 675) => 0.142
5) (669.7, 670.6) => 0.091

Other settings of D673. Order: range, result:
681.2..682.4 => 3.66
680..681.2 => 3.28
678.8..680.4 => 3.12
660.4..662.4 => 3.87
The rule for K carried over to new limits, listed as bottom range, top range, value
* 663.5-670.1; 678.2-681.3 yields 0.90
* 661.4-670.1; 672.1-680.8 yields 0.91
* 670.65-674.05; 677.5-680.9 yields 0.87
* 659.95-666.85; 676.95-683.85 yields 0.87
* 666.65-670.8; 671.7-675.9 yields 1.04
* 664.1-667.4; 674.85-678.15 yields 0.87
